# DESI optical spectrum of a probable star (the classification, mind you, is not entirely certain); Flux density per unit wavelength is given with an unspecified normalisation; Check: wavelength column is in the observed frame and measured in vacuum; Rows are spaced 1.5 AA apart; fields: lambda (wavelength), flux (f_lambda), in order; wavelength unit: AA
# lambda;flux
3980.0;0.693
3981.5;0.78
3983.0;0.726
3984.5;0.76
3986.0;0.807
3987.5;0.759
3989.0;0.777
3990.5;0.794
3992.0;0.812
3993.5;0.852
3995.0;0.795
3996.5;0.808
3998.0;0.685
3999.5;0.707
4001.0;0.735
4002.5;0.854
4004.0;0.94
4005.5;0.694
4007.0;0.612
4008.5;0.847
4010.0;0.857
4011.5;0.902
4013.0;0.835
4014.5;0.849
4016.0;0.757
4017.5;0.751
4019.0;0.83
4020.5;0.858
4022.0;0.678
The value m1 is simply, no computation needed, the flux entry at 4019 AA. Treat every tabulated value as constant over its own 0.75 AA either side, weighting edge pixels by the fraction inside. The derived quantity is 0.83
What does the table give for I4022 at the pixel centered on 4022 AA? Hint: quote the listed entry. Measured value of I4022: 0.678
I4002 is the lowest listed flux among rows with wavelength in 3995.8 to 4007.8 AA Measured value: 0.612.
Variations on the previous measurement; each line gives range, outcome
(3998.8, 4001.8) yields 0.707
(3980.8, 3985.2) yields 0.726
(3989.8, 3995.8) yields 0.794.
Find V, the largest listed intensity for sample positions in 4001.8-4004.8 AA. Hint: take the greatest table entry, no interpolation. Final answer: 0.94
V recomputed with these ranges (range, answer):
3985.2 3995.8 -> 0.852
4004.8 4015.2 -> 0.902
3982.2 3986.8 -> 0.807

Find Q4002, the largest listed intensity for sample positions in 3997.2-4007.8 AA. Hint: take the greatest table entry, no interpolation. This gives 0.94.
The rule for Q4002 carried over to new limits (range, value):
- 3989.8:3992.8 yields 0.812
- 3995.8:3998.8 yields 0.808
